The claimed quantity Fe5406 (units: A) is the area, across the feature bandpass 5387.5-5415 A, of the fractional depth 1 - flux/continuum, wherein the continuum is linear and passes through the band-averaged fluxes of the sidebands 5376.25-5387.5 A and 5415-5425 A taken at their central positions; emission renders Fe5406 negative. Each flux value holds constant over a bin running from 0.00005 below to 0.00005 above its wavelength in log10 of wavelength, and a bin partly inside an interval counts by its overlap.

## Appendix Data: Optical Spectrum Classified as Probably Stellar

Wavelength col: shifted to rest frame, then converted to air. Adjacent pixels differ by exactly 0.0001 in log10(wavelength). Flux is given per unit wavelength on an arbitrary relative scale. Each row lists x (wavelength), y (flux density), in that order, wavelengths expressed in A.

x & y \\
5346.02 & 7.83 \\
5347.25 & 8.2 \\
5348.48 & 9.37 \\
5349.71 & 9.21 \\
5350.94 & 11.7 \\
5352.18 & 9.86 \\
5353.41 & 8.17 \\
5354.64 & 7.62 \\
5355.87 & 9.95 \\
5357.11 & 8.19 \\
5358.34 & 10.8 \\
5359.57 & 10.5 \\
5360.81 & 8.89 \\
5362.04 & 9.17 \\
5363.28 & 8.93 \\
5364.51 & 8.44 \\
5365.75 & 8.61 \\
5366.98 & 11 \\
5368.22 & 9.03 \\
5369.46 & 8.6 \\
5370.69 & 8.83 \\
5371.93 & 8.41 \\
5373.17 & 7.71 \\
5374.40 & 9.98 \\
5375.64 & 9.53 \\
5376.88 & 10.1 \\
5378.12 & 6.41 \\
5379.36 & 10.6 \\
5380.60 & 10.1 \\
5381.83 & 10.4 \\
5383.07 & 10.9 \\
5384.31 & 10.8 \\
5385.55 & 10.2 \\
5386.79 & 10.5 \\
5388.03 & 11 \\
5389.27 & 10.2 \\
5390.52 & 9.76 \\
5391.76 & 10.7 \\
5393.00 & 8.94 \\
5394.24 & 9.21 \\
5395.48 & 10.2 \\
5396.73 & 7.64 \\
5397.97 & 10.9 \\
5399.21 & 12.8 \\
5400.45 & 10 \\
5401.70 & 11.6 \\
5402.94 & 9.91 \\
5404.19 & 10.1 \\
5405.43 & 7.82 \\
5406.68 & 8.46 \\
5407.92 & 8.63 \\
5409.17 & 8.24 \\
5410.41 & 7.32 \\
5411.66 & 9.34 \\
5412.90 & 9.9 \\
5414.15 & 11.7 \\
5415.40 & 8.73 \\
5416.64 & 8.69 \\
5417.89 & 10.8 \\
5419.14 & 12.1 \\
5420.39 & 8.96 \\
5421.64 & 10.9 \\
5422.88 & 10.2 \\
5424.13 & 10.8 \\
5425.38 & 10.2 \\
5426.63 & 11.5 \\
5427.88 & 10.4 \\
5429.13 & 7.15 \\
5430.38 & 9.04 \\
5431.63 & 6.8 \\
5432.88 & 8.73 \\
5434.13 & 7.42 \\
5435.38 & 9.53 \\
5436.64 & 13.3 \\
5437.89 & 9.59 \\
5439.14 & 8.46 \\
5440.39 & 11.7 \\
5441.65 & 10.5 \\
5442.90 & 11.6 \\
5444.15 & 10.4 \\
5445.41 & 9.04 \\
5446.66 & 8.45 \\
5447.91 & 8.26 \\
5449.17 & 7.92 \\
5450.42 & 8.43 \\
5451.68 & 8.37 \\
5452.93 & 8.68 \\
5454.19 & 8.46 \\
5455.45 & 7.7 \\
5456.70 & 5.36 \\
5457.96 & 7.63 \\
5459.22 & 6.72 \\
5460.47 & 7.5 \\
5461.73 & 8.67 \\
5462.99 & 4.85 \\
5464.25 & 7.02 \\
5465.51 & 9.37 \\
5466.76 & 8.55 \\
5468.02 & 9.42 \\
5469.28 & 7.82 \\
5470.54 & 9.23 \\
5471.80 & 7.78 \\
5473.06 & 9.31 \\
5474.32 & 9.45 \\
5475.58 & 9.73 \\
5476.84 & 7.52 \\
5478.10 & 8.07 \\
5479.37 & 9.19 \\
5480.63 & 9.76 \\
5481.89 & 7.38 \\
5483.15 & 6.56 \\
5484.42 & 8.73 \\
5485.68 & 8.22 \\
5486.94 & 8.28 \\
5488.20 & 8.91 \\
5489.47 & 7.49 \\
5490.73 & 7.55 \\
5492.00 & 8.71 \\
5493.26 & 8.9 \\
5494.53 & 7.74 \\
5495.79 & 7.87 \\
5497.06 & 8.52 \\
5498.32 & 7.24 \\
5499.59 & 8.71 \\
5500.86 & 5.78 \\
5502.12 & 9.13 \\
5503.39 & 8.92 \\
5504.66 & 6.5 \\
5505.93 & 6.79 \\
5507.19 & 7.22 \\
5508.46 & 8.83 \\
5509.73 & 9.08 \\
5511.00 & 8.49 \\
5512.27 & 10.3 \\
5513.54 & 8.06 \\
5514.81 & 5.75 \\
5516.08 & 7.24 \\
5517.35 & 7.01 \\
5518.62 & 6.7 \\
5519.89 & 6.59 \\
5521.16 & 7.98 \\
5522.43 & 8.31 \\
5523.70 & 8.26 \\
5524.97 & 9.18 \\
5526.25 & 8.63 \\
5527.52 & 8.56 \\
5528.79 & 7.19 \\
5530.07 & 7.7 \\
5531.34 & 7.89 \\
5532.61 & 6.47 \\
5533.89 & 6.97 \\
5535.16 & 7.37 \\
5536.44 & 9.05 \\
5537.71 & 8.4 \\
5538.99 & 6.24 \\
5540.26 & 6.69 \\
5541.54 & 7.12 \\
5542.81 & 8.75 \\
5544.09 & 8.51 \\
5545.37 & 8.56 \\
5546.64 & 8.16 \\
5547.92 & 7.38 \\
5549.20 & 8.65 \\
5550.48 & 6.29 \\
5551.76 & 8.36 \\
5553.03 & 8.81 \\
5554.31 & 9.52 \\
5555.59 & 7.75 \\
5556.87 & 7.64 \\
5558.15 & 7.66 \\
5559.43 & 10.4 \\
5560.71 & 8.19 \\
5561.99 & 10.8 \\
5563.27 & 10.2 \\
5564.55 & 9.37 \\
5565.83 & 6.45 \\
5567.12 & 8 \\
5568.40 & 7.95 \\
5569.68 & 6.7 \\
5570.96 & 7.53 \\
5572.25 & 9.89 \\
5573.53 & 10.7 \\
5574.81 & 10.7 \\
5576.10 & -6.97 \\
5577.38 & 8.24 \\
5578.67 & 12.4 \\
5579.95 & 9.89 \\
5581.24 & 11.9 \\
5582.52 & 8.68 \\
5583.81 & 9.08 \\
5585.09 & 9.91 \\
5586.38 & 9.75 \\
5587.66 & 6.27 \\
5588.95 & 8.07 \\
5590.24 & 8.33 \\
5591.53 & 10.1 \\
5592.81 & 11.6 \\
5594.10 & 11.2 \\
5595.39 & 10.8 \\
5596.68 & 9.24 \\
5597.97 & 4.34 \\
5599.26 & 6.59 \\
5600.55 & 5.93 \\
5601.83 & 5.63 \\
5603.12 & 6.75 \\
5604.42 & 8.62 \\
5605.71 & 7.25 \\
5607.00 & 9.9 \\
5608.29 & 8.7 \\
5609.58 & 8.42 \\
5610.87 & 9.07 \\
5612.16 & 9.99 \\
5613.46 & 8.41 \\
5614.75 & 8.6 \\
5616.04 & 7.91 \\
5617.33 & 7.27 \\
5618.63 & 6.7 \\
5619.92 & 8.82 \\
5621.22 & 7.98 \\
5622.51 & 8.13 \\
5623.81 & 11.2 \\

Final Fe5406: 1.0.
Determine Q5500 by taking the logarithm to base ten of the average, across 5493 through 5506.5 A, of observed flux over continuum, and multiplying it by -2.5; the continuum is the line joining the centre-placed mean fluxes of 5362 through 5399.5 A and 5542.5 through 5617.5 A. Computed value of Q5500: 0.143 mag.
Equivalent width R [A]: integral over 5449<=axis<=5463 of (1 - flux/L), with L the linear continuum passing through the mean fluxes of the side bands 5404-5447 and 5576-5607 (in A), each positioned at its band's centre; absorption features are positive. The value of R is 2.6 A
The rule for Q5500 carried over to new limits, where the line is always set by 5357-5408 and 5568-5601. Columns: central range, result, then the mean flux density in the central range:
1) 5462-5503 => 0.10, 8.22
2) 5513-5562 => 0.11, 7.88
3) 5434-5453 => -0.03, 9.56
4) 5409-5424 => -0.04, 9.83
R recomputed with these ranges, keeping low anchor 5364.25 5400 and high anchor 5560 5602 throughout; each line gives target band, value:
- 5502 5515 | 1.1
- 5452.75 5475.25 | 3.0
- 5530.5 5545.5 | 1.9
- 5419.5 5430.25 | -0.7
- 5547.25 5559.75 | 0.6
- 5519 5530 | 1.0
